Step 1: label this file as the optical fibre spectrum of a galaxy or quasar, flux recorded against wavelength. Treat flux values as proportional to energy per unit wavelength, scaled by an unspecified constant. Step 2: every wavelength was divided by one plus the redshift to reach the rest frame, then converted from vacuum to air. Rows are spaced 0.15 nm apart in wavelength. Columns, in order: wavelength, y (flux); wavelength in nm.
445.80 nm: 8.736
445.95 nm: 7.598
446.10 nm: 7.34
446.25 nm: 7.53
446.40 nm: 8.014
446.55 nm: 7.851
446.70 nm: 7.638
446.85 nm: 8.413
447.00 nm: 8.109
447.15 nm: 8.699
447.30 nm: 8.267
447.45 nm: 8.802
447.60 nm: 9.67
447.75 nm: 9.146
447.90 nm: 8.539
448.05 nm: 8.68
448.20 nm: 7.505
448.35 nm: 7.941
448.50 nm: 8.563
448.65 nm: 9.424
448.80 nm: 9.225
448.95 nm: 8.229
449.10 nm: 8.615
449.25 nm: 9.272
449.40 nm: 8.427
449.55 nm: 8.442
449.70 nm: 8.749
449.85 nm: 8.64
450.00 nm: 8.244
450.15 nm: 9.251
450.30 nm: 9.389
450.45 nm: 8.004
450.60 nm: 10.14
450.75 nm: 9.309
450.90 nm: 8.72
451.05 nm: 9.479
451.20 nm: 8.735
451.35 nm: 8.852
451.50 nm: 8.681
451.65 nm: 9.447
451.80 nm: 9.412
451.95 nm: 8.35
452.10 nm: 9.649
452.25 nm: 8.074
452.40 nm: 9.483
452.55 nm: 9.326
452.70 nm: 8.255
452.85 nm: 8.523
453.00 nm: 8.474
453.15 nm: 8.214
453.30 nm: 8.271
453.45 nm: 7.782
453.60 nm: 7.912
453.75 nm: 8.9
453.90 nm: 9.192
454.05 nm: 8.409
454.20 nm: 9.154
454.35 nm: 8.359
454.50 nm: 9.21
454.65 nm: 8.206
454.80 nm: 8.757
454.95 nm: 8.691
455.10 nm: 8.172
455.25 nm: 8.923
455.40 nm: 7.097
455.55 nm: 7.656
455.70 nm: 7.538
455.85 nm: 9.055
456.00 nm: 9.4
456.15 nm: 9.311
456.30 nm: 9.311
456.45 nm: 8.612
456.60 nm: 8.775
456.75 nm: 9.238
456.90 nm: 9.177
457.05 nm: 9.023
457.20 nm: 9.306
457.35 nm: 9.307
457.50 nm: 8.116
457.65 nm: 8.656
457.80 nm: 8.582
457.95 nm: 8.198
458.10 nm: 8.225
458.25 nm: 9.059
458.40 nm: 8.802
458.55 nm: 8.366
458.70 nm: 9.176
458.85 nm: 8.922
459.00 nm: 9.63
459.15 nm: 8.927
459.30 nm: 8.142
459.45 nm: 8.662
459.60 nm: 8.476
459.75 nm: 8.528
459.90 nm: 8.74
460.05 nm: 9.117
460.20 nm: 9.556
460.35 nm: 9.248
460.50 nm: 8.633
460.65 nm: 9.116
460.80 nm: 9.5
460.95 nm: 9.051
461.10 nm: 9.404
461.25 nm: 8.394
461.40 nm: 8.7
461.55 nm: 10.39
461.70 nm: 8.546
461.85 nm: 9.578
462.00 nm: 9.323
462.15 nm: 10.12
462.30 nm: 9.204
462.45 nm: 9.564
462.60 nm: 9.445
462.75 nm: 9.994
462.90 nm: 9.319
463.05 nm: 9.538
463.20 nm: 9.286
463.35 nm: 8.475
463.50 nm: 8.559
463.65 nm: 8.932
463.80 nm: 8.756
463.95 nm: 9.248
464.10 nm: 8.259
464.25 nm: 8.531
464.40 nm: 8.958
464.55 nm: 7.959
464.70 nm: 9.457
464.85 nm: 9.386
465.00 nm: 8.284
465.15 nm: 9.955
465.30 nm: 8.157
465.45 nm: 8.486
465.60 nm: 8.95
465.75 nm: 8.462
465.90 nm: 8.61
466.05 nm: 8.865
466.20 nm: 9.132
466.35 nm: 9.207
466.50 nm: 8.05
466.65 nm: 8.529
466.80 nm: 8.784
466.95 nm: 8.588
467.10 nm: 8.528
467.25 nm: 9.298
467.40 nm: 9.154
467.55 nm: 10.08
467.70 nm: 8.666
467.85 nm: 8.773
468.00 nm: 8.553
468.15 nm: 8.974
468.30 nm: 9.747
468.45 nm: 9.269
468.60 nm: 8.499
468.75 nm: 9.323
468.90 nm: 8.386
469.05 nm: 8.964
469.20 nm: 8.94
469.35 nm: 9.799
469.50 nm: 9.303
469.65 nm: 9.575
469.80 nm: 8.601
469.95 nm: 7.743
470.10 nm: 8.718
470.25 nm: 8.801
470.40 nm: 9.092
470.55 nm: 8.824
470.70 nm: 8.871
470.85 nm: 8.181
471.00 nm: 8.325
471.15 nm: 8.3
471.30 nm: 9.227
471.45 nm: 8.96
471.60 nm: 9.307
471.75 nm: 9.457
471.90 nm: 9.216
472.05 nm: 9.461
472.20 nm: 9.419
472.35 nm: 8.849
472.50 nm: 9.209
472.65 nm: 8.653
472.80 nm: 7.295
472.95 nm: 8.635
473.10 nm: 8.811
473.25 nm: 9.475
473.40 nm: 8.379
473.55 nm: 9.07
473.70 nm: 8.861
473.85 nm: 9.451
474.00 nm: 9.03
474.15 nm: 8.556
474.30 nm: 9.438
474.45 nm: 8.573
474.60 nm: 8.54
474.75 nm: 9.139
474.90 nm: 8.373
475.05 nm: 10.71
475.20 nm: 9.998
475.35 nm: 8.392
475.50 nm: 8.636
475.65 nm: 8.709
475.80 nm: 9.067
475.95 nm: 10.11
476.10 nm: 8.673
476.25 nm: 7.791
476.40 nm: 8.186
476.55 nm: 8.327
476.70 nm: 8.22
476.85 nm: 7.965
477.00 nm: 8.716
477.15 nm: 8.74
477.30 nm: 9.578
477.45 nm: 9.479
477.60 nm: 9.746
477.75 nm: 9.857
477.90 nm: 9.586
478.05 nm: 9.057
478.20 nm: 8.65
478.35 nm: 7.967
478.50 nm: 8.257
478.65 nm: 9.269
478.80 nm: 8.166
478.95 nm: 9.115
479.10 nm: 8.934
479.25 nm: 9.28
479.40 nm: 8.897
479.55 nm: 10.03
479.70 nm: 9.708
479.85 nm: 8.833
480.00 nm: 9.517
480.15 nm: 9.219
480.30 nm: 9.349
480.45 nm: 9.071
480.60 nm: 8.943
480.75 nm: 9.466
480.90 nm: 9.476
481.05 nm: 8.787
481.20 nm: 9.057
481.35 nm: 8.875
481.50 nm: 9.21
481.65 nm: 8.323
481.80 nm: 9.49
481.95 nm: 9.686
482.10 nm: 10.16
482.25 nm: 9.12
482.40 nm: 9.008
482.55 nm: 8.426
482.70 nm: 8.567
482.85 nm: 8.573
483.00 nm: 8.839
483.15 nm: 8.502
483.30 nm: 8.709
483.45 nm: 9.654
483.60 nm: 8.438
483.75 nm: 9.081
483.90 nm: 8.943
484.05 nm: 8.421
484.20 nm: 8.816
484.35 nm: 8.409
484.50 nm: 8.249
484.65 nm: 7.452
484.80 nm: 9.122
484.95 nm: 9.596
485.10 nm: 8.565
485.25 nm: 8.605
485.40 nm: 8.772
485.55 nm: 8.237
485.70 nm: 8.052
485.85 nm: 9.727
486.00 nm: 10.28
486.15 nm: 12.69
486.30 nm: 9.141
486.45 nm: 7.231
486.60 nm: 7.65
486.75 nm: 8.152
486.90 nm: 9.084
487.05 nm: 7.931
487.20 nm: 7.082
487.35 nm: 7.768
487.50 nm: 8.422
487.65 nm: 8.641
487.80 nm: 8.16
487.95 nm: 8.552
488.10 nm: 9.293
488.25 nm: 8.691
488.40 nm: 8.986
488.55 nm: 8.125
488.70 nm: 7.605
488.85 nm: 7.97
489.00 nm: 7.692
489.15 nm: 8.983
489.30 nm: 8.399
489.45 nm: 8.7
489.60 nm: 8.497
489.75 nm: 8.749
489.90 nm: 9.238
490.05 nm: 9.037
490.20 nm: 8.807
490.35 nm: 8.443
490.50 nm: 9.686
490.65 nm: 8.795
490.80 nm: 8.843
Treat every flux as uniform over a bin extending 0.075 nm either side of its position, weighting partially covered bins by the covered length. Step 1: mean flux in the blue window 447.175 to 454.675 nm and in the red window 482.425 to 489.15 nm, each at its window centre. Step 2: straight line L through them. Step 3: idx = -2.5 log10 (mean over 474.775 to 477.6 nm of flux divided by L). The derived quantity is -0.03 mag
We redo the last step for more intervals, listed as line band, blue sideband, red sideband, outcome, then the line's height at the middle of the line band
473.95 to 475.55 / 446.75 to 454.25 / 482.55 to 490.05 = -0.05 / 8.67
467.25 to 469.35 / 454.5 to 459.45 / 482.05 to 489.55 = -0.05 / 8.69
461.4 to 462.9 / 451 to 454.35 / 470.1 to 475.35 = -0.08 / 8.84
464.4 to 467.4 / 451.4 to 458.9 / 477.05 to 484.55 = 0.01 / 8.84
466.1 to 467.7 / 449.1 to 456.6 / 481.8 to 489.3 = -0.03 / 8.71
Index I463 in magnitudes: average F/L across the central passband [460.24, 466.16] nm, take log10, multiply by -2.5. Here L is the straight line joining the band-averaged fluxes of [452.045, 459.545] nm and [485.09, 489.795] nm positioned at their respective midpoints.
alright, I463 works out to -0.05 mag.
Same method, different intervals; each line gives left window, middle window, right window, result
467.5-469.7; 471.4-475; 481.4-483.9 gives 0.016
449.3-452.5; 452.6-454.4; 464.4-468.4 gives 0.057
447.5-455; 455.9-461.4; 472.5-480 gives -0.012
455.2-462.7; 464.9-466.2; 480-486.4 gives 0.023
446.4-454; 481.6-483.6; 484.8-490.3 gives -0.042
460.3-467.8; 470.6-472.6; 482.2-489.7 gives -0.012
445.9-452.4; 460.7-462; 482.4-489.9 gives -0.069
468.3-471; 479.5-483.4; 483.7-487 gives -0.033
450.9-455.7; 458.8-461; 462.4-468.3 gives -0.020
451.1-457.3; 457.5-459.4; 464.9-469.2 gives 0.008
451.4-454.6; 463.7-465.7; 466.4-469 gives 0.008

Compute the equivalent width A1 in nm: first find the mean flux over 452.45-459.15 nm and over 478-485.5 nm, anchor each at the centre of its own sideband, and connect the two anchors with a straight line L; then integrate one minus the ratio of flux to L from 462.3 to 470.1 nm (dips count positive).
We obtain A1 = -0.15 nm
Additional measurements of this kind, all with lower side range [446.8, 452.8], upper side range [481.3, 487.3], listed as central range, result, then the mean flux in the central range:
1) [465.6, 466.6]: 0.01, 8.73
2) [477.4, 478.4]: -0.05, 9.22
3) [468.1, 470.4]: -0.04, 8.98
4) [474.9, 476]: -0.06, 9.29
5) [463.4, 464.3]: 0.01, 8.71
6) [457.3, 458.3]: 0.03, 8.56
